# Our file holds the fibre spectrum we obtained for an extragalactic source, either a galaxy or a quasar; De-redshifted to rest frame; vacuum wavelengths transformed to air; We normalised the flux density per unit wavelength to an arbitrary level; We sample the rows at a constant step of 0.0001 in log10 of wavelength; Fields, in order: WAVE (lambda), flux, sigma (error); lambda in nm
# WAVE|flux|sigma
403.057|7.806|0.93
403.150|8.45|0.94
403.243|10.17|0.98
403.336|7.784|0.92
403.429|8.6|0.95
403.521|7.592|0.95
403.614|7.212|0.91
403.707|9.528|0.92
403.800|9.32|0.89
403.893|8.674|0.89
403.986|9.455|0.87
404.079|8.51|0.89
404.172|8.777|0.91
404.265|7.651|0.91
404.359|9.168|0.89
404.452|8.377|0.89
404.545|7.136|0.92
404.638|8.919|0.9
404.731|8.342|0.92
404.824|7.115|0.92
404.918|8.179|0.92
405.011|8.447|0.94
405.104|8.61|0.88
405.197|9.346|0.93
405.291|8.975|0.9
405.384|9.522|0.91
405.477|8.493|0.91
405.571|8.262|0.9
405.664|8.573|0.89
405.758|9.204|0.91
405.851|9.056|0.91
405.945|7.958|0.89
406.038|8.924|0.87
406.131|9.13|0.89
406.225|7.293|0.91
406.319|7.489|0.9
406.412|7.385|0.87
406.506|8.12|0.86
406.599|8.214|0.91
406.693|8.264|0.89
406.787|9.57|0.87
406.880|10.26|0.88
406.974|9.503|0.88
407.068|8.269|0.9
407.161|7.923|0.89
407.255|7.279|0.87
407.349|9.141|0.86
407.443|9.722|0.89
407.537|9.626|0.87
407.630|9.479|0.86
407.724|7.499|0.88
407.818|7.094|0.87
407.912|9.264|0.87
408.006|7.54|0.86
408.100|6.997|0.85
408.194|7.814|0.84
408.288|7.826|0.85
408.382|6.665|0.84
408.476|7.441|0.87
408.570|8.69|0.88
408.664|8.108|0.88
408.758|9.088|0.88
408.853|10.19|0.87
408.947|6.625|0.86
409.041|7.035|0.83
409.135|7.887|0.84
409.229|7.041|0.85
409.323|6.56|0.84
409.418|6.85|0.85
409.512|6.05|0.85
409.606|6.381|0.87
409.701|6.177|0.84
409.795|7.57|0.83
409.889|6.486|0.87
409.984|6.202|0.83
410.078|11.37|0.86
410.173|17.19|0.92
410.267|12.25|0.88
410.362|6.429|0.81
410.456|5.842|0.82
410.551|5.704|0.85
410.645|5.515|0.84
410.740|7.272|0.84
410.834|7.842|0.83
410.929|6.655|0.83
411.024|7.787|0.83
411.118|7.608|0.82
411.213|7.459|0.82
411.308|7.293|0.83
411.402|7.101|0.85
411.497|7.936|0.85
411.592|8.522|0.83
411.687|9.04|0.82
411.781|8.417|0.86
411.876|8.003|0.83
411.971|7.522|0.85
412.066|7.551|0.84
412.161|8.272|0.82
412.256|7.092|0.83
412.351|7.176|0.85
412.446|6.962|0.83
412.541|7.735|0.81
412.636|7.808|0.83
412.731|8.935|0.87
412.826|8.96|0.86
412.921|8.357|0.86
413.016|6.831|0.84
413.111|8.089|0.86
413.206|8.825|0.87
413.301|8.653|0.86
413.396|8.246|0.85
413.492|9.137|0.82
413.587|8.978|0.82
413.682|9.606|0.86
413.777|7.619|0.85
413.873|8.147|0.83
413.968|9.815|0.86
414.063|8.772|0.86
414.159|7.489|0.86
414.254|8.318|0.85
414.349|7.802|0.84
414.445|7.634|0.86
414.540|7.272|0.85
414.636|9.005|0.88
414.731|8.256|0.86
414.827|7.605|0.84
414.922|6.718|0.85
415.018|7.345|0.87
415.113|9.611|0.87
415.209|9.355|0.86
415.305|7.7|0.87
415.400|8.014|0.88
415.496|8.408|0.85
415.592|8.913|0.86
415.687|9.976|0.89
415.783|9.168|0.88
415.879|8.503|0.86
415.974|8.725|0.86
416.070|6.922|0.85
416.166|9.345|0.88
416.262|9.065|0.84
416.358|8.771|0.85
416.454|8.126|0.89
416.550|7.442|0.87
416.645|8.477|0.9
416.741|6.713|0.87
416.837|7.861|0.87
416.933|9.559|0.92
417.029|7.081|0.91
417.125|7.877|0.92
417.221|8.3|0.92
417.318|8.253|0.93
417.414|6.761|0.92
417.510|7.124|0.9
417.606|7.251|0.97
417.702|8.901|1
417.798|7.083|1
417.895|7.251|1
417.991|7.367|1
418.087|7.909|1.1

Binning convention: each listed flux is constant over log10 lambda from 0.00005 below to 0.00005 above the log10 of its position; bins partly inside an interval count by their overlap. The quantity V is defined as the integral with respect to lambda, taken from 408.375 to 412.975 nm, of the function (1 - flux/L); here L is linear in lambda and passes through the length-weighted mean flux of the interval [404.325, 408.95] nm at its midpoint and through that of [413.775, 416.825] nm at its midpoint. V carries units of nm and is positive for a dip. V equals 0.30 nm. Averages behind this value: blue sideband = 8.42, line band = 7.82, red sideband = 8.29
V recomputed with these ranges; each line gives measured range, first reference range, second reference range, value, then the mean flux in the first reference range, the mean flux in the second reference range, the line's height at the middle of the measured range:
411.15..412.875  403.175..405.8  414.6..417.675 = 0.094 nm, 8.57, 8.2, 8.33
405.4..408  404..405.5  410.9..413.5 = -0.065 nm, 8.49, 7.92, 8.34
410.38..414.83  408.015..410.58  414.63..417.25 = 0.121 nm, 7.88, 8.31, 8.09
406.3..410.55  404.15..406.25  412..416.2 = 0.128 nm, 8.51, 8.26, 8.42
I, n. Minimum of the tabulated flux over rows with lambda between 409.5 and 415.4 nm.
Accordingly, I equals 5.515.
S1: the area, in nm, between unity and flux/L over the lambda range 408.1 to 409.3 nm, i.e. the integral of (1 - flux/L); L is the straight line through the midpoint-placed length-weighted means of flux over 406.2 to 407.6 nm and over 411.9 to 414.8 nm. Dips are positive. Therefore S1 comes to 0.09 nm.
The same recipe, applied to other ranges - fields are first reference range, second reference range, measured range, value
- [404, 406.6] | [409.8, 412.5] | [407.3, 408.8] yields -0.01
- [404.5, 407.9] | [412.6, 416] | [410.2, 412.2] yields 0.17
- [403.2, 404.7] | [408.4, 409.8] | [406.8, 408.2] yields -0.14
